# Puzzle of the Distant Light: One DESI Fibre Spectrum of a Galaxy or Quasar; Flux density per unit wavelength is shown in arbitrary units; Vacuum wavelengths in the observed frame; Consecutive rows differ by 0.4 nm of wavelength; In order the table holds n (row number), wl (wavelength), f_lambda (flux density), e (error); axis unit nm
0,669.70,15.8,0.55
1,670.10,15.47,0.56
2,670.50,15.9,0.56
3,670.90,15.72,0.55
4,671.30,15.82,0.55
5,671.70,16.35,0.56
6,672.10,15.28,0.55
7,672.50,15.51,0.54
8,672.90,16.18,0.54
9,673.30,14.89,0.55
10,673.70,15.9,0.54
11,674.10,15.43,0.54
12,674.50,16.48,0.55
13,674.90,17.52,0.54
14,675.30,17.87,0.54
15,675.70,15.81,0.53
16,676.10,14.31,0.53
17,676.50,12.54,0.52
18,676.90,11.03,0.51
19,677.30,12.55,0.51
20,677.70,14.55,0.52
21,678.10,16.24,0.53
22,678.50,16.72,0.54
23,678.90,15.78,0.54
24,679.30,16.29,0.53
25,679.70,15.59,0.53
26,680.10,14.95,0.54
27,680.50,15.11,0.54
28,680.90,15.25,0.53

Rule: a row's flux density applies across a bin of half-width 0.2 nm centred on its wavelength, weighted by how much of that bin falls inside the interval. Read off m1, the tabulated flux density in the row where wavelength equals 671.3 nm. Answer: 15.82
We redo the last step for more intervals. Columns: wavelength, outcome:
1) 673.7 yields 15.9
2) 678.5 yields 16.72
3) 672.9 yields 16.18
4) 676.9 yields 11.03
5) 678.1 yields 16.24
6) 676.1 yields 14.31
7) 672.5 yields 15.51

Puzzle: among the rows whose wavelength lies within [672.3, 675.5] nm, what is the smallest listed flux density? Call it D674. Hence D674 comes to 14.89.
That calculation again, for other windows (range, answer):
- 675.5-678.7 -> 11.03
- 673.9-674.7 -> 15.43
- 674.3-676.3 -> 14.31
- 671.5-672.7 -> 15.28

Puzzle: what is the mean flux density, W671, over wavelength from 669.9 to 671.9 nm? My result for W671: 15.9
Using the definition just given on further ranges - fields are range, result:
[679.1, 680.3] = 15.6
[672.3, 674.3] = 15.6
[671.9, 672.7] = 15.4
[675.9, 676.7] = 13.4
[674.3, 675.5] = 17.3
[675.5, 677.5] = 13.2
